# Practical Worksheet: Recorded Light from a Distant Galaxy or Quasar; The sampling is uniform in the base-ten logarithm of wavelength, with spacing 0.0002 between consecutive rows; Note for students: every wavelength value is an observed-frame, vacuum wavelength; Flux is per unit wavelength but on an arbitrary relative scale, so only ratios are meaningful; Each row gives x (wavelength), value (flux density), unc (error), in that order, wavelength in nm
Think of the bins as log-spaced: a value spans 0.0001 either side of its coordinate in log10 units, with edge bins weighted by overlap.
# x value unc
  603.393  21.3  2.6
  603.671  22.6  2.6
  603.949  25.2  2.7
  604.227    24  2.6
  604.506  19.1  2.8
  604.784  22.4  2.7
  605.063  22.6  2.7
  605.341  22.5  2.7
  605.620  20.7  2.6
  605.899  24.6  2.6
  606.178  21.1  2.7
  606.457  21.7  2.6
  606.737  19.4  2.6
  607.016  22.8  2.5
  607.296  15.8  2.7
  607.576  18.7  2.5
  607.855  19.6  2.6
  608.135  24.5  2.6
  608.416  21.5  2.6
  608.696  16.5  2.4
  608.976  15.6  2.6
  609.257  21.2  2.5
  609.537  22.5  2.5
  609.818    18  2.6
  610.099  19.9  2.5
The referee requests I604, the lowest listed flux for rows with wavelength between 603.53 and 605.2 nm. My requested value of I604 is 19.1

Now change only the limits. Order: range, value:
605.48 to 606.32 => 20.7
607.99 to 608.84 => 16.5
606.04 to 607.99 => 15.8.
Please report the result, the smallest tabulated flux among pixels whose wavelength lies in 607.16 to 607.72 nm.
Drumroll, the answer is 15.8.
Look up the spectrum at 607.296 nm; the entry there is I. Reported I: 15.8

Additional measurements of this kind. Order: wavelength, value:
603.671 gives 22.6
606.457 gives 21.7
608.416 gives 21.5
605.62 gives 20.7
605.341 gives 22.5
